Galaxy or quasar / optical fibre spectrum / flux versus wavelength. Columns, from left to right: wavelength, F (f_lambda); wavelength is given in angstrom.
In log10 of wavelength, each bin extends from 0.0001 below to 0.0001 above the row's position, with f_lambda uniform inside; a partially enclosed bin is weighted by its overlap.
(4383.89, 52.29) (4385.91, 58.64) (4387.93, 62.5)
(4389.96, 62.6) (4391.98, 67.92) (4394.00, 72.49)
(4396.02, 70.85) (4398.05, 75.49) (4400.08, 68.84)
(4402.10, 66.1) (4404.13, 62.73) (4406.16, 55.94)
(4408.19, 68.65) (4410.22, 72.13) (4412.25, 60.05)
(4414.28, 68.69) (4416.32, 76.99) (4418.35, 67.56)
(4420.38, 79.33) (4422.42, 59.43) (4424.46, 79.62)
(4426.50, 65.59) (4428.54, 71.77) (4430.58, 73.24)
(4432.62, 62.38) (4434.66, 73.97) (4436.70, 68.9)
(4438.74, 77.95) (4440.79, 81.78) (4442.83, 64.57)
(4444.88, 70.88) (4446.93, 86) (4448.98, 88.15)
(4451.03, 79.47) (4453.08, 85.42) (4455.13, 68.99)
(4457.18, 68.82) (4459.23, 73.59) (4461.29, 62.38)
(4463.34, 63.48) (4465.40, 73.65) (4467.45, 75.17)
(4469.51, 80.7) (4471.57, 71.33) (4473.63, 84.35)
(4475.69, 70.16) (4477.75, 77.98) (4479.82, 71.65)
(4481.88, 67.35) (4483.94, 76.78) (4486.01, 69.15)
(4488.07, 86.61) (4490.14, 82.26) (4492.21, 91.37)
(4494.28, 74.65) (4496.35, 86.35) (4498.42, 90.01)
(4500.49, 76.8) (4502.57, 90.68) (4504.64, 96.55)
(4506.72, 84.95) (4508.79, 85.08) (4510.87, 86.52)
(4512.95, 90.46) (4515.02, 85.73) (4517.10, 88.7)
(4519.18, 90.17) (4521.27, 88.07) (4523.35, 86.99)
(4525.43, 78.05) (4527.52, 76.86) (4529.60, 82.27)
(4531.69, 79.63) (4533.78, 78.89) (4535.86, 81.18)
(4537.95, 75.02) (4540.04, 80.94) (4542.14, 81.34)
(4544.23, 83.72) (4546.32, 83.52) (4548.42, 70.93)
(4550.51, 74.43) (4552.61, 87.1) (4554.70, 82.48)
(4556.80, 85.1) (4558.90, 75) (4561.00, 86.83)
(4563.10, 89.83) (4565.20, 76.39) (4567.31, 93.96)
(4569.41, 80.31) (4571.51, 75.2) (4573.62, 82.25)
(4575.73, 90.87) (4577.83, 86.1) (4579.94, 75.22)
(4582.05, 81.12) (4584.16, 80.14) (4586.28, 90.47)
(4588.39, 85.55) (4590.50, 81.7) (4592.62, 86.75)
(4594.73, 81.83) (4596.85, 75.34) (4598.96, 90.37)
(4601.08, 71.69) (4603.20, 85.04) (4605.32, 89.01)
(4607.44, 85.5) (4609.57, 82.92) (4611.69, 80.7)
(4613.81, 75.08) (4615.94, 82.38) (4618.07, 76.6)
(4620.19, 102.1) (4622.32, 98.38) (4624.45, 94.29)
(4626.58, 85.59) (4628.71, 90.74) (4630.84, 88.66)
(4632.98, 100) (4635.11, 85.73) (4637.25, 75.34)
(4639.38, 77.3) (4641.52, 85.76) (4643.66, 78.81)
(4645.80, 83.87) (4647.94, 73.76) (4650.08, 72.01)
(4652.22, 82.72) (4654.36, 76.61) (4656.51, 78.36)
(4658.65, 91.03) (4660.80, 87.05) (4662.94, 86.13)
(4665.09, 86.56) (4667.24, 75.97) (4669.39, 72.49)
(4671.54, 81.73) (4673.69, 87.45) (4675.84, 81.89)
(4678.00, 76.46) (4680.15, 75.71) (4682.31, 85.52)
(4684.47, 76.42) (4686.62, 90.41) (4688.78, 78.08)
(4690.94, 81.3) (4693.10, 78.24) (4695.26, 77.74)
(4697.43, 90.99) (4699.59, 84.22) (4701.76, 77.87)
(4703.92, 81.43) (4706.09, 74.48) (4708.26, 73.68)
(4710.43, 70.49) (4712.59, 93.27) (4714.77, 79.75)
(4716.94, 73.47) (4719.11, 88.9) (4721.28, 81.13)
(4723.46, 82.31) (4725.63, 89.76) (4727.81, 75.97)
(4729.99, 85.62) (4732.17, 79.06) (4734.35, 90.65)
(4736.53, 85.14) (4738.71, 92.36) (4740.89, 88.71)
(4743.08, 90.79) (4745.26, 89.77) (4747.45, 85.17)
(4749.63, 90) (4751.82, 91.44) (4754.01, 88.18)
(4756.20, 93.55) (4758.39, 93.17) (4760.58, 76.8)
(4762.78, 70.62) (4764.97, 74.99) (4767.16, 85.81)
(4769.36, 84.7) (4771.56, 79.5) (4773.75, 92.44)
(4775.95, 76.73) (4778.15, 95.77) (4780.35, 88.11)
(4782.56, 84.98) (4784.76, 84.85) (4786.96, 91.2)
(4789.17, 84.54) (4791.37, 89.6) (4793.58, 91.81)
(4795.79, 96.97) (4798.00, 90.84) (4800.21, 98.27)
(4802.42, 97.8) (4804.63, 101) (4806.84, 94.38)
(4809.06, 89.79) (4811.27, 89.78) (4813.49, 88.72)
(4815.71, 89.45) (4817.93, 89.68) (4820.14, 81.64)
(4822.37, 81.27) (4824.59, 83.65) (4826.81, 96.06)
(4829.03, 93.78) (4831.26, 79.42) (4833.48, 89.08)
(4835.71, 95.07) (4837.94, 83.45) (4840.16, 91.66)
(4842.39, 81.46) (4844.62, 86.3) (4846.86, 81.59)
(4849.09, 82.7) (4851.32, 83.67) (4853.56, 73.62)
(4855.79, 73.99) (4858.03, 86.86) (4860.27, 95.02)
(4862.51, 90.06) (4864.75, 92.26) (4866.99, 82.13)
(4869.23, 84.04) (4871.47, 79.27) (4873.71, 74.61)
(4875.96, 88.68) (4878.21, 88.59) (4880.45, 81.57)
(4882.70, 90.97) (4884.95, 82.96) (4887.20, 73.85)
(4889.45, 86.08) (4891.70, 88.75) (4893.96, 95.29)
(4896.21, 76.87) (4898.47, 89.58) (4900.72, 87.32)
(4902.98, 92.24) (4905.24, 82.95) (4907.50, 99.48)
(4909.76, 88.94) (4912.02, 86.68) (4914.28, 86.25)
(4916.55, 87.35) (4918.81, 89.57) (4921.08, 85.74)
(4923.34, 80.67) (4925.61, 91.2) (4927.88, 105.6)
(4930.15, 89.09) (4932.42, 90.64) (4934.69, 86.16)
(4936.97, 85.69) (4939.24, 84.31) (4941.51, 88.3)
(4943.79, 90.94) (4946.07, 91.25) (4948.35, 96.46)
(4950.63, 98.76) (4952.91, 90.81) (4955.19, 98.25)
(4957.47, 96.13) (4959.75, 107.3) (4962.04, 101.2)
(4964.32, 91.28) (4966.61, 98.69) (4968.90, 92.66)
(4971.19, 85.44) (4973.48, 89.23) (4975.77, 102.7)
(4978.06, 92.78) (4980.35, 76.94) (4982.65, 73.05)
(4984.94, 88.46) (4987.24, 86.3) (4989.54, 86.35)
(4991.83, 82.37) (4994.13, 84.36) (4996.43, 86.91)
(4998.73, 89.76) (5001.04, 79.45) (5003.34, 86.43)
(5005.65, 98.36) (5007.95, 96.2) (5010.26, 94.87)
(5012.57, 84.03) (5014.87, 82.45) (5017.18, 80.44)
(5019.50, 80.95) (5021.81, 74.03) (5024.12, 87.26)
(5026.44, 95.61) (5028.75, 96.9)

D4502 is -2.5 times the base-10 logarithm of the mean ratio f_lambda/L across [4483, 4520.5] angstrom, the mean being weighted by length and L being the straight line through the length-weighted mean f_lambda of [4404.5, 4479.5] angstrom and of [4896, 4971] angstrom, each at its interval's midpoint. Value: -0.14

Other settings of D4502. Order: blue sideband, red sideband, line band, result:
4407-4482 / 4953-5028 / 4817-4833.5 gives -0.03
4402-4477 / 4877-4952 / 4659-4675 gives -0.04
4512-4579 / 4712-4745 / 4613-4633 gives -0.07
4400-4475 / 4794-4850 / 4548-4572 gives -0.06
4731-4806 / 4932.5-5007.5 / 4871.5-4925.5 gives 0.04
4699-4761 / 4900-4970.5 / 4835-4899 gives 0.06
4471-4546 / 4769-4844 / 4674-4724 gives 0.08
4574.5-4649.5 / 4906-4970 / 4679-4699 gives 0.06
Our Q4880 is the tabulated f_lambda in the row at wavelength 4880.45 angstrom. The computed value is 81.57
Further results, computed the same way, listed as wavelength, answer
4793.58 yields 91.81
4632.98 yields 100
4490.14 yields 82.26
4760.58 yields 76.8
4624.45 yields 94.29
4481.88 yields 67.35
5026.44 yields 95.61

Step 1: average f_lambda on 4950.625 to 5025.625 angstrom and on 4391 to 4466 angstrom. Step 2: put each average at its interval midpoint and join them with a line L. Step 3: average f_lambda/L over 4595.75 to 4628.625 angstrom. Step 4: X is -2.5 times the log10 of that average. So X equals -0.109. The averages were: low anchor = 71.2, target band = 85.2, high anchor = 89.1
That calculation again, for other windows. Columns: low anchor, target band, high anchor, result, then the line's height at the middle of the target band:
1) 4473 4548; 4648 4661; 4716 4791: 0.051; 84.2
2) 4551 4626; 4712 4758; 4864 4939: -0.013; 85.4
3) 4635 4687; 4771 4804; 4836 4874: -0.087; 83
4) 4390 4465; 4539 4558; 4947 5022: -0.082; 75.1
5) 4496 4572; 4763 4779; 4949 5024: 0.040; 86.5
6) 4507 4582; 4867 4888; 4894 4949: 0.068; 88.2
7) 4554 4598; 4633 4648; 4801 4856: 0.029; 84.1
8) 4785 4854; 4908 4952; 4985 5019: -0.027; 87.6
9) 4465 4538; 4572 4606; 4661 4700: -0.020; 81.6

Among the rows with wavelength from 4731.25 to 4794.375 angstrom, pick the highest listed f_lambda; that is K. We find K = 95.77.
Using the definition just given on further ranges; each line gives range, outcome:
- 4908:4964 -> 107.3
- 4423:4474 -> 88.15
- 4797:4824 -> 101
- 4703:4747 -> 93.27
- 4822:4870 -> 96.06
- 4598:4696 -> 102.1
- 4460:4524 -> 96.55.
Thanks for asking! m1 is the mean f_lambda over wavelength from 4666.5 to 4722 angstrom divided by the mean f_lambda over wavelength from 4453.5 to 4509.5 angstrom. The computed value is 1.03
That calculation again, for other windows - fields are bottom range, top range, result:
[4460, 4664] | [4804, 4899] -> 1.05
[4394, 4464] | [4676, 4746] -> 1.16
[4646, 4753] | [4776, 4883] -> 1.06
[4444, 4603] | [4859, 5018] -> 1.10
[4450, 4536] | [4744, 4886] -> 1.09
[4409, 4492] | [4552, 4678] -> 1.13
